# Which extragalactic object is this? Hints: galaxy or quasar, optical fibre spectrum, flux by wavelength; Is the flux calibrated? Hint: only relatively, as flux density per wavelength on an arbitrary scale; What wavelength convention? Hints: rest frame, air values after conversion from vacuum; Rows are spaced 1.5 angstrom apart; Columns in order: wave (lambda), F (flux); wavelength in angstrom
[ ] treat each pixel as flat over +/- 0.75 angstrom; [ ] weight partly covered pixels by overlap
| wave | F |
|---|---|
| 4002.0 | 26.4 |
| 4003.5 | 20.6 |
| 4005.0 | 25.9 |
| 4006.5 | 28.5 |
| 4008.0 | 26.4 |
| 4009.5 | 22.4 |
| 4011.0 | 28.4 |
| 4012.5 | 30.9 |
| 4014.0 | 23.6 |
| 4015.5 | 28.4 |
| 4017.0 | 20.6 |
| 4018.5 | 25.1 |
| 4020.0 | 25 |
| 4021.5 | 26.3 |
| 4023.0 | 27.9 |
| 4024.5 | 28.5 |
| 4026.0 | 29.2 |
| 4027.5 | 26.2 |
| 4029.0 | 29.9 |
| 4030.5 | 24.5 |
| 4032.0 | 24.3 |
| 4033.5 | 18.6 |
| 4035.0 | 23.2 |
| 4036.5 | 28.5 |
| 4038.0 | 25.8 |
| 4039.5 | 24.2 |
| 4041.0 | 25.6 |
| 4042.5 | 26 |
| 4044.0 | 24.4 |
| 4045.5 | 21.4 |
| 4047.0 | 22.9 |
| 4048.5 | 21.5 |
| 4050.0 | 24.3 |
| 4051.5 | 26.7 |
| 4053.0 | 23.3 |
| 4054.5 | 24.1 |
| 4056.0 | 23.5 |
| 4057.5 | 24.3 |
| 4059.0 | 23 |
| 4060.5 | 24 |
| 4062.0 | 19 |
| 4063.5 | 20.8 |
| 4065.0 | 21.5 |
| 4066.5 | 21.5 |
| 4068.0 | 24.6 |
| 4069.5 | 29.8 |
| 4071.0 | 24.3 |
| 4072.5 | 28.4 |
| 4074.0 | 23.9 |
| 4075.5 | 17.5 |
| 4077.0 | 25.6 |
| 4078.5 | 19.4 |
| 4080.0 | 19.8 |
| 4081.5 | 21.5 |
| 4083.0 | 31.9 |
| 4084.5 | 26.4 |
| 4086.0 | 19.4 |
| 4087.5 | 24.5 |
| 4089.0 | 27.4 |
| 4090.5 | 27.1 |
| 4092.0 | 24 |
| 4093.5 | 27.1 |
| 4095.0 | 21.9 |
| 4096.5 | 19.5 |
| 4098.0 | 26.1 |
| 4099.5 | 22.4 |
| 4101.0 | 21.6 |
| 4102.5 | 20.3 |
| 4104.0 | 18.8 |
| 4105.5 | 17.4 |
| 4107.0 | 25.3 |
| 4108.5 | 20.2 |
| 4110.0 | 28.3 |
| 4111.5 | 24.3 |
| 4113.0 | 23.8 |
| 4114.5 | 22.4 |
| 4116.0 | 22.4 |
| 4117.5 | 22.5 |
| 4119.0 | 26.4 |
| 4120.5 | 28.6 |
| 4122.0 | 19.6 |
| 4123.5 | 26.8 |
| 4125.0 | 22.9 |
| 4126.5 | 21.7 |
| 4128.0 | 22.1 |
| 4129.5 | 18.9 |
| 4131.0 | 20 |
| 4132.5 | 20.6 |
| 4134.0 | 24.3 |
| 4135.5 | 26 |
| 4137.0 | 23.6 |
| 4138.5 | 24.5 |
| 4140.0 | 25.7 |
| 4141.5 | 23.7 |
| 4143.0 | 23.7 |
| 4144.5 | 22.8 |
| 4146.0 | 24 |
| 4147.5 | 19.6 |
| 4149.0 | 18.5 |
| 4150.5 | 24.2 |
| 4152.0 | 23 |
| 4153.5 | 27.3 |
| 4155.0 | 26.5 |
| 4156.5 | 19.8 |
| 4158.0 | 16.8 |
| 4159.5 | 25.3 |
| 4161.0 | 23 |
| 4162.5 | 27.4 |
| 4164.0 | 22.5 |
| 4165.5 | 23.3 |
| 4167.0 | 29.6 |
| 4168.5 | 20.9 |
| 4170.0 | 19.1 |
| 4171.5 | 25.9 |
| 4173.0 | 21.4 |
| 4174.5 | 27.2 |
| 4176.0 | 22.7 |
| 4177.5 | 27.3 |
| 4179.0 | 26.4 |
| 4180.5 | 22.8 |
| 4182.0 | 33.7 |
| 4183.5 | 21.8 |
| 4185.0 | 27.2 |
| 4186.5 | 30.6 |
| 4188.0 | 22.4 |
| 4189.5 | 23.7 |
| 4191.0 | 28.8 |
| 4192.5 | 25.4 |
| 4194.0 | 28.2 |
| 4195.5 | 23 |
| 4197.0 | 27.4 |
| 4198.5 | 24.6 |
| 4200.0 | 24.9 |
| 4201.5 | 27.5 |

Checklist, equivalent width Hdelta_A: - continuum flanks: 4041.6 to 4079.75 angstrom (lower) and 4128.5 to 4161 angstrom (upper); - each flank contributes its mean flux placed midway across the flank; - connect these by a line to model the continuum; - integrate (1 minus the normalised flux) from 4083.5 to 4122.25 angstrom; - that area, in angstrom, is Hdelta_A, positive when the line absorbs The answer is -0.6 angstrom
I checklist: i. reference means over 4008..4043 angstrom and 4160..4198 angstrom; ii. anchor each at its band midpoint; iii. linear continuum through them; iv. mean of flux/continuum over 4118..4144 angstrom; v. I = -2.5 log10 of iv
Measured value 0.09 mag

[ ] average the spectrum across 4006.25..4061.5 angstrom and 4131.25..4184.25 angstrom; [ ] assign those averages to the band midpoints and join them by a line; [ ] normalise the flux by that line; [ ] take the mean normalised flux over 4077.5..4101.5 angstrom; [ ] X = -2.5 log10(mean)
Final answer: 0.03 mag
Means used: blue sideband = 25.1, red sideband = 23.8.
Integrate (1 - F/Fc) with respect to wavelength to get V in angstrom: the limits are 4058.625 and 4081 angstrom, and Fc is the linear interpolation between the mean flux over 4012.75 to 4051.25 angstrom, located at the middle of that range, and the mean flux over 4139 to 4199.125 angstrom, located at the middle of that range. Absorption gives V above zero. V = 1.9 angstrom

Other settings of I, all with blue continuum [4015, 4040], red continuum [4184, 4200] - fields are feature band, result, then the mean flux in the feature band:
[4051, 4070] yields 0.10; 23.4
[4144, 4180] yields 0.11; 23.5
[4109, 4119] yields 0.08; 24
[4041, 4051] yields 0.09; 23.7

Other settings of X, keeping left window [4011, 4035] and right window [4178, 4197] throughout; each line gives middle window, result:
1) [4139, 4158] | 0.14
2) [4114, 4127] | 0.10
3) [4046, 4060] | 0.10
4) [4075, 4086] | 0.13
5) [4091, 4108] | 0.17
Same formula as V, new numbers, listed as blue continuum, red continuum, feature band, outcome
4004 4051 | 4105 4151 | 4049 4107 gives 2.1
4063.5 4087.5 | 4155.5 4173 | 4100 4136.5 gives 1.0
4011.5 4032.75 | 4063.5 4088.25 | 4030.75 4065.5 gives 2.2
